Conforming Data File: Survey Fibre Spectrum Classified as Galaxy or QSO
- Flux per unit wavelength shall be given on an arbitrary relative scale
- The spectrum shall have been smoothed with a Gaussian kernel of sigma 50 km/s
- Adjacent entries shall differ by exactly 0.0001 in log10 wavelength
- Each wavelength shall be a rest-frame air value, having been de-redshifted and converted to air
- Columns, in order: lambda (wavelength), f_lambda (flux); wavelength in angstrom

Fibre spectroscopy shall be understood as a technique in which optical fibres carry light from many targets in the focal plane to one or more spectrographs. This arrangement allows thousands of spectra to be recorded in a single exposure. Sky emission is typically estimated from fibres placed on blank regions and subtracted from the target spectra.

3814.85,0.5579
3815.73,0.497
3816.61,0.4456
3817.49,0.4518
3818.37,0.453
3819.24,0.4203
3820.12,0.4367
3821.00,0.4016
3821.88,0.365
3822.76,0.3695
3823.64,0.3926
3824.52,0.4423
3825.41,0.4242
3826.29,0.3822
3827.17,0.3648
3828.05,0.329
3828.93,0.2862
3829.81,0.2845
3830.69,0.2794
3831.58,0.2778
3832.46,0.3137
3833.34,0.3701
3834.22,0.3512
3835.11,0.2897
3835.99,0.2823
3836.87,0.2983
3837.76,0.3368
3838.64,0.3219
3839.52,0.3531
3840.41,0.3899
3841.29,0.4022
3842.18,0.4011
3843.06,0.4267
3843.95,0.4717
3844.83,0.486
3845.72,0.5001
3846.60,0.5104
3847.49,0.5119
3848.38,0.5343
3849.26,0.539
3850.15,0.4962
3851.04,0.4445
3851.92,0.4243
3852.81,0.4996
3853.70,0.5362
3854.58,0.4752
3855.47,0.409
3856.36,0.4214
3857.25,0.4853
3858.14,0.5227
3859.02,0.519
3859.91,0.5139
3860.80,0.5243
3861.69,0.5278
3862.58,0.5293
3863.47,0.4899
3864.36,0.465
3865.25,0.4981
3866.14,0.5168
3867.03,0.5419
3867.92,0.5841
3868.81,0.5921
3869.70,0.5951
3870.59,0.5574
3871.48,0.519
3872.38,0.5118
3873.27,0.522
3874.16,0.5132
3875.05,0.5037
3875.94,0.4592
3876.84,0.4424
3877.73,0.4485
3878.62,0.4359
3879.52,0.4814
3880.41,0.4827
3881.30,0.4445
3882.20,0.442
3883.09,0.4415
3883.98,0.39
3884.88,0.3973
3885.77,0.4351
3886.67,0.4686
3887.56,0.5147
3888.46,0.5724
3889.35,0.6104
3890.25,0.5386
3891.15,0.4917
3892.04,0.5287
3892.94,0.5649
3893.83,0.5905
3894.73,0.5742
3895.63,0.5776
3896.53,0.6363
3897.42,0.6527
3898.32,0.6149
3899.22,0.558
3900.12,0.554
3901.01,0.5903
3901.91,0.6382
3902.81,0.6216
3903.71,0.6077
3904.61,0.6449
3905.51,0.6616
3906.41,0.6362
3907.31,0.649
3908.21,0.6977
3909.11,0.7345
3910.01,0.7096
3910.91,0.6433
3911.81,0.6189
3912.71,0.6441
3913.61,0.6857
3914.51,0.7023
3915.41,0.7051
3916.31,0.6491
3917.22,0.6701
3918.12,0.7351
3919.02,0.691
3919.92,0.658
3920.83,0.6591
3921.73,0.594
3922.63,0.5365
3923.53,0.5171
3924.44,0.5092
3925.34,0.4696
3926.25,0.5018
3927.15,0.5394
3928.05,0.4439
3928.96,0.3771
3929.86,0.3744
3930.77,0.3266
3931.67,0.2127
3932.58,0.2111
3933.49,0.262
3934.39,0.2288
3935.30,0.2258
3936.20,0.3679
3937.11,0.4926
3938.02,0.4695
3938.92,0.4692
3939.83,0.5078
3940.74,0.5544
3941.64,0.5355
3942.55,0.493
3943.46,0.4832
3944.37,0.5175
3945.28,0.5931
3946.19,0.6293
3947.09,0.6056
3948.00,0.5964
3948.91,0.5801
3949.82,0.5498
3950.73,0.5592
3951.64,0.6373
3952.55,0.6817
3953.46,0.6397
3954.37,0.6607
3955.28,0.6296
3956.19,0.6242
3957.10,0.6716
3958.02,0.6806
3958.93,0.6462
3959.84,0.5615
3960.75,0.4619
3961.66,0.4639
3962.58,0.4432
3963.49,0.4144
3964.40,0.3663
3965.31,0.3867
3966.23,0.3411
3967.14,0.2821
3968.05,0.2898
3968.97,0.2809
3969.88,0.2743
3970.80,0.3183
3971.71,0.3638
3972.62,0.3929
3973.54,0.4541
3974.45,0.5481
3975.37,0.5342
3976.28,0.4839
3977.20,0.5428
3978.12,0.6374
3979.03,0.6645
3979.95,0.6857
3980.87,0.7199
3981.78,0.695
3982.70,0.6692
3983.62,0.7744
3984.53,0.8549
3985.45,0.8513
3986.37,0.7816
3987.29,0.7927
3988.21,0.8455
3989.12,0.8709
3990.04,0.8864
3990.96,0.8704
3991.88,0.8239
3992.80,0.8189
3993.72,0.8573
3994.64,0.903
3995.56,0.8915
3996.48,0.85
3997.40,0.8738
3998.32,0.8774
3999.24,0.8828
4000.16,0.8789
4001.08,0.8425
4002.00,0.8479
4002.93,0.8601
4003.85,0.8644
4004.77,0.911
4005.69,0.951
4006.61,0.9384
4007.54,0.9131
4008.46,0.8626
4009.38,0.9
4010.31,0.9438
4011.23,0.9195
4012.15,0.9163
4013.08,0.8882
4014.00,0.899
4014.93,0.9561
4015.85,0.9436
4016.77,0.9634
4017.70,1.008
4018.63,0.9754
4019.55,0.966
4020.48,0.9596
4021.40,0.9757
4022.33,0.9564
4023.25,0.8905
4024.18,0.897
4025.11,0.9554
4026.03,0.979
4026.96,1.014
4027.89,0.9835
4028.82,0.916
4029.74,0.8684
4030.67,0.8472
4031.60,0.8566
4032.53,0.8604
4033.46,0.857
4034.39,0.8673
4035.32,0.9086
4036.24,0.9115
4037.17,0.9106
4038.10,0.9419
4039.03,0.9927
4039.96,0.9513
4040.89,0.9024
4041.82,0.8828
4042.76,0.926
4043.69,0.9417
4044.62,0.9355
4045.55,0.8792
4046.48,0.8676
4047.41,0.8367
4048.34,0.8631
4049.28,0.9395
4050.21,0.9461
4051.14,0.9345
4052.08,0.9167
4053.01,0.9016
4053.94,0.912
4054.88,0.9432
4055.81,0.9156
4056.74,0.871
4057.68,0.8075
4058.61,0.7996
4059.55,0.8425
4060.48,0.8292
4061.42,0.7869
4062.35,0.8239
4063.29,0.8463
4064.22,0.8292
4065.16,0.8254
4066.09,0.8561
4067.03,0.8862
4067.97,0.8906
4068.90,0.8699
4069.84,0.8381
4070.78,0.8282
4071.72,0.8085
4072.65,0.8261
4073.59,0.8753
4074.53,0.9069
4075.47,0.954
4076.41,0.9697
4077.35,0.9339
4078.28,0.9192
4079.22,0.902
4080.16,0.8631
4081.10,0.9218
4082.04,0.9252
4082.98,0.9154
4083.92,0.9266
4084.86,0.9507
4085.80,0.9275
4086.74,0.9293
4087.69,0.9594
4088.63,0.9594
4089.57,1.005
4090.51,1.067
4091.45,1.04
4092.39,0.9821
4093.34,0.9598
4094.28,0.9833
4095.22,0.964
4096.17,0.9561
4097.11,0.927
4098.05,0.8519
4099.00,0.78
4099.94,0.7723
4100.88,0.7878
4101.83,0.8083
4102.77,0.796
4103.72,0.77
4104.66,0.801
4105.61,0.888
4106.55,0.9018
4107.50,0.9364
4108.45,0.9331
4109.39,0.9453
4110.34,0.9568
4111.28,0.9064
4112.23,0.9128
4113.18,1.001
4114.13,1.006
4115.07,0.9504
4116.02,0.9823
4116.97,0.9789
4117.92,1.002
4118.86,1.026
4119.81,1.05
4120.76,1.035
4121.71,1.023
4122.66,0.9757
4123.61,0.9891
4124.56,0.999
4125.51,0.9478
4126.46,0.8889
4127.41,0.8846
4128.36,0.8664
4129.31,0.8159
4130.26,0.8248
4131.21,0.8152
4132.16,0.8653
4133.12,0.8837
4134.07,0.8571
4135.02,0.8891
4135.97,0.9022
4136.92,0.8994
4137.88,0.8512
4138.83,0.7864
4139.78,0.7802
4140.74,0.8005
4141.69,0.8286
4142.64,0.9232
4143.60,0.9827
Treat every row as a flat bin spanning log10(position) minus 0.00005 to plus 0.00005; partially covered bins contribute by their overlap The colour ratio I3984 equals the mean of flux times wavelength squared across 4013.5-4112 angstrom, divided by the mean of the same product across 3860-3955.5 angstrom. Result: 1.8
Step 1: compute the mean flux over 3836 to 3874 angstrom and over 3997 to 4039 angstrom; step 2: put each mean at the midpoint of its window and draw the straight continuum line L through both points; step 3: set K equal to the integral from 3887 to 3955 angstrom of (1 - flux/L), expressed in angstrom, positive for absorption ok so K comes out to 9.59 angstrom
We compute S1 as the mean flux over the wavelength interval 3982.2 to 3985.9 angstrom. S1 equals 0.786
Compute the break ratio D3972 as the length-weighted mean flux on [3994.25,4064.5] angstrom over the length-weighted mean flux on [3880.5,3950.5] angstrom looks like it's 1.67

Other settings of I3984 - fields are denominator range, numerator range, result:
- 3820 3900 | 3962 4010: 1.59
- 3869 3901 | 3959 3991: 1.14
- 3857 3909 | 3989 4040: 1.80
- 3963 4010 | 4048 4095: 1.35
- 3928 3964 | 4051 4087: 1.88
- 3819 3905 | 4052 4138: 2.15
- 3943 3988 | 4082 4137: 1.77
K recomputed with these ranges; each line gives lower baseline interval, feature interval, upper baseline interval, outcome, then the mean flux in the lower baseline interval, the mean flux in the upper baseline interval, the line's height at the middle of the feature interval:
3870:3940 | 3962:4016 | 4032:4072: 1.7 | 0.53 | 0.881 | 0.731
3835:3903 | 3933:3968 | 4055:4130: 7.6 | 0.494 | 0.909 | 0.645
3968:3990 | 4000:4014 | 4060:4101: -4.2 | 0.608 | 0.9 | 0.689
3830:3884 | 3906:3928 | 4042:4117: -2.0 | 0.457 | 0.9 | 0.576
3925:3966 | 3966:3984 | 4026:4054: 3.7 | 0.491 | 0.91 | 0.622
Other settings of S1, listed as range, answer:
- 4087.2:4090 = 0.972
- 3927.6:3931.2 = 0.381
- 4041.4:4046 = 0.912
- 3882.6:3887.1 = 0.427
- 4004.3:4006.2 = 0.934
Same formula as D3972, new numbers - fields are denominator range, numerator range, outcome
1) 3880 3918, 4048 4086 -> 1.50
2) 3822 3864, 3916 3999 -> 1.36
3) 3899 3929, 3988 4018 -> 1.45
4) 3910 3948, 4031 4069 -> 1.71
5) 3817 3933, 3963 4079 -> 1.65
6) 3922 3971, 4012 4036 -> 1.96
